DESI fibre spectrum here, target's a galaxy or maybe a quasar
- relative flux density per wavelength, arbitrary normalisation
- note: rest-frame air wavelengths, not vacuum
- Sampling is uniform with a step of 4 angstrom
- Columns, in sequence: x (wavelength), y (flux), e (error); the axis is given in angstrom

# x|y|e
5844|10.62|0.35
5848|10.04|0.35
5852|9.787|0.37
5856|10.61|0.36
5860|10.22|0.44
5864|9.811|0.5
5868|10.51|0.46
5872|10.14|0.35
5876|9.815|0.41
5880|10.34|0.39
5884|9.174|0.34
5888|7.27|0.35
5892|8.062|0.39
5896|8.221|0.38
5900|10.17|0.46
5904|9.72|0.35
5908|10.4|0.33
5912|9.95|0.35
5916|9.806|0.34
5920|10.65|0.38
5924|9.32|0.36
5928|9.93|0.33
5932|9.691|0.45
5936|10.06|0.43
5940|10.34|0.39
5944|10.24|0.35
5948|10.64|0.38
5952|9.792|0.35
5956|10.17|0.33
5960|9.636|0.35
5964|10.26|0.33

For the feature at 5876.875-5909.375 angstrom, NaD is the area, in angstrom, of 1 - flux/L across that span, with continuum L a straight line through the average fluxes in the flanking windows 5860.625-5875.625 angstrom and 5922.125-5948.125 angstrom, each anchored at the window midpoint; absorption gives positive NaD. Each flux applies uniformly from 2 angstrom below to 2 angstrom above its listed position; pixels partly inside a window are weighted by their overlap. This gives 2.9 angstrom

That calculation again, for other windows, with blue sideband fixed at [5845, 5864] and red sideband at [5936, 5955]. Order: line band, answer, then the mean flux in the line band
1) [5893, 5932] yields 1.7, 9.75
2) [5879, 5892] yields 1.9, 8.69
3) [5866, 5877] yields 0.0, 10.2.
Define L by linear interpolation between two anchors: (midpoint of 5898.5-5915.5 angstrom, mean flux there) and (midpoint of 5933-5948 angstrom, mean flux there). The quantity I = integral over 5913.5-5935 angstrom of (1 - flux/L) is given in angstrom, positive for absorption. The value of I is 0.5 angstrom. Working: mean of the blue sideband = 10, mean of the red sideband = 10.2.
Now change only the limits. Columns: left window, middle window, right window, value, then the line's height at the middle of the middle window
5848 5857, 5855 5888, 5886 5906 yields -1.4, 9.49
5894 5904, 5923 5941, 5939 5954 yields 0.2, 9.96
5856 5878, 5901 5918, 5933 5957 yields 0.3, 10.2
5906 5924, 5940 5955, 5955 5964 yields -0.4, 9.99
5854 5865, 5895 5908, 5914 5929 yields 0.5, 10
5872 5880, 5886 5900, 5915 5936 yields 2.5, 9.98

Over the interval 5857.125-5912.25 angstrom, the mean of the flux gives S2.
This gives 9.56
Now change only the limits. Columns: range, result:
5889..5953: 9.77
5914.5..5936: 9.9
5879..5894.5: 8.59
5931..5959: 10.1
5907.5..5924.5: 10.1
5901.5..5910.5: 10.1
